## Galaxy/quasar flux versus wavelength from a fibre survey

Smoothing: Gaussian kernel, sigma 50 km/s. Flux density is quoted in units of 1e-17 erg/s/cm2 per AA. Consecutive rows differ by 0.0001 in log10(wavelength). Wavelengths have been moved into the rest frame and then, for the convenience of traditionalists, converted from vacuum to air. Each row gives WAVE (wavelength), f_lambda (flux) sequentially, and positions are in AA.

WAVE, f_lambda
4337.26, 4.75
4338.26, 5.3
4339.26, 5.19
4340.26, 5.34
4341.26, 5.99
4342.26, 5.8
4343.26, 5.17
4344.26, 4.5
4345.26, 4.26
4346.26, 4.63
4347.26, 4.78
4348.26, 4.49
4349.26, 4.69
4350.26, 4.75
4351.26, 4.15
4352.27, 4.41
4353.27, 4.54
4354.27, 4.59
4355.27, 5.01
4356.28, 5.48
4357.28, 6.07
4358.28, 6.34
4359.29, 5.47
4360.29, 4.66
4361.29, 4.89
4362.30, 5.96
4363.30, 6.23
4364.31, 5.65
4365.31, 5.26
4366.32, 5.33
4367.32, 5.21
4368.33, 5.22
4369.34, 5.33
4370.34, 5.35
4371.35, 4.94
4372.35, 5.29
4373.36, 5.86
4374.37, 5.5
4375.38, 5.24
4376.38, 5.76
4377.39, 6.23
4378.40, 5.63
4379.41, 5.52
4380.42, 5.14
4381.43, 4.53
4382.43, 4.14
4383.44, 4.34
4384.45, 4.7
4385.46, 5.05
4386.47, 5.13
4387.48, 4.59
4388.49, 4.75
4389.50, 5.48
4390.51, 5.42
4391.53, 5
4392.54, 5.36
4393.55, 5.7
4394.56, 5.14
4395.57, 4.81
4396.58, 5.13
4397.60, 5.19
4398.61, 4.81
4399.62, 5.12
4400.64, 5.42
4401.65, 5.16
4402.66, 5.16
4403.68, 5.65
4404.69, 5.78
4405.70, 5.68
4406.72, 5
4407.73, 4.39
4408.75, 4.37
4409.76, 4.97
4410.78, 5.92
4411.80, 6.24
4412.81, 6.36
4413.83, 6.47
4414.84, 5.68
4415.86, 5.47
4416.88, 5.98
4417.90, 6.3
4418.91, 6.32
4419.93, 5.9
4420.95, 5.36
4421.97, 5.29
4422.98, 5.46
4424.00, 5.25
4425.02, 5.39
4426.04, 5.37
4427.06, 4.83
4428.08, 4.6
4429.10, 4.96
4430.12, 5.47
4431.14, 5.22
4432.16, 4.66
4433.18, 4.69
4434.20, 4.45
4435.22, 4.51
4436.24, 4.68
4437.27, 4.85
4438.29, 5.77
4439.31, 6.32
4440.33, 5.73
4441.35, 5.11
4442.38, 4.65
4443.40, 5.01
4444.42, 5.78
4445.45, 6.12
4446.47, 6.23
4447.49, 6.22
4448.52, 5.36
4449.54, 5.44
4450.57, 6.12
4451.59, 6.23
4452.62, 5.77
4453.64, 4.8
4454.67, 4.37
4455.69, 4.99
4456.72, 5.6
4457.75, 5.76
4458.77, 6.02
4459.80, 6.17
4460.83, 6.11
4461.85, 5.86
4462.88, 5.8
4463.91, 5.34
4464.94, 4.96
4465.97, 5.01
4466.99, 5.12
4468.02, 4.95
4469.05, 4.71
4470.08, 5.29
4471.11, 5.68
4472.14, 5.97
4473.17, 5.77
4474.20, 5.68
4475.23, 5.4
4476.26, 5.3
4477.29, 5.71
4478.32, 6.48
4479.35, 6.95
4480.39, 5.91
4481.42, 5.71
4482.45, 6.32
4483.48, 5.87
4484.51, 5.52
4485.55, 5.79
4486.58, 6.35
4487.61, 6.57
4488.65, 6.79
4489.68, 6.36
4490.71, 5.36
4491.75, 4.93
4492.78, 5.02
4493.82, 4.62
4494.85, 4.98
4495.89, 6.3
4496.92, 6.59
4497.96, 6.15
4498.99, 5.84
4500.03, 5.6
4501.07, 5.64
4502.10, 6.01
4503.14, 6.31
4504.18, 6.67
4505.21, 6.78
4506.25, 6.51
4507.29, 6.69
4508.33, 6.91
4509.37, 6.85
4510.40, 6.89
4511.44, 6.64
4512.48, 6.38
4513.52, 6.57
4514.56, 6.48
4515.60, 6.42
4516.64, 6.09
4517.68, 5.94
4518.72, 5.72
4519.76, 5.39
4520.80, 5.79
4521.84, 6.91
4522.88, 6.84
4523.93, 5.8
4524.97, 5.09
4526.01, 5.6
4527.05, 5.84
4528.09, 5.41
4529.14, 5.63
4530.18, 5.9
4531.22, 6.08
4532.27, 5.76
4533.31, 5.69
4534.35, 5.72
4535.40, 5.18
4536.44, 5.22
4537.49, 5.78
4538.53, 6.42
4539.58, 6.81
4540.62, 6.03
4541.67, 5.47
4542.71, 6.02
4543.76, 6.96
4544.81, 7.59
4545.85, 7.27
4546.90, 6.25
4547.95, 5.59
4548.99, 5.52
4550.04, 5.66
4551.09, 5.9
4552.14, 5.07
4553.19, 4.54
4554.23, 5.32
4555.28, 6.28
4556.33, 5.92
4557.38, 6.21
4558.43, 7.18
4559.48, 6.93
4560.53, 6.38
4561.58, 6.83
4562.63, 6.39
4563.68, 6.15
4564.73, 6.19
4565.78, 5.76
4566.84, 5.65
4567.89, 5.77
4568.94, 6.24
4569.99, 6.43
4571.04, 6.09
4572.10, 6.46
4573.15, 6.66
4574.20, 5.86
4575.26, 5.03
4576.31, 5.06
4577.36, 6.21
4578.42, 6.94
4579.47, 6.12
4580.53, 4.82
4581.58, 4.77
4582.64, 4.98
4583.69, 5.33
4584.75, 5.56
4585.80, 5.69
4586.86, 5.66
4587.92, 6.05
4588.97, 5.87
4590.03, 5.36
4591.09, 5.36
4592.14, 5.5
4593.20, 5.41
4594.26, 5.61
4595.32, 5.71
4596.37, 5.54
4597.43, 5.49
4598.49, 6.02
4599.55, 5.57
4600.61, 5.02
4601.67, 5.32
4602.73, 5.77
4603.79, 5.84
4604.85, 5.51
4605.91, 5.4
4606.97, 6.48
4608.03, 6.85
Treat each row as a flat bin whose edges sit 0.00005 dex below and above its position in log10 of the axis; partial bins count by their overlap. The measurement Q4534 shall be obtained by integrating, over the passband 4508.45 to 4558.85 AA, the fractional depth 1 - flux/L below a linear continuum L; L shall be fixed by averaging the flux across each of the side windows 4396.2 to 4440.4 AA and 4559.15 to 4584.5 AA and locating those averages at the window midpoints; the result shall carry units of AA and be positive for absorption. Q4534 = -2.1 AA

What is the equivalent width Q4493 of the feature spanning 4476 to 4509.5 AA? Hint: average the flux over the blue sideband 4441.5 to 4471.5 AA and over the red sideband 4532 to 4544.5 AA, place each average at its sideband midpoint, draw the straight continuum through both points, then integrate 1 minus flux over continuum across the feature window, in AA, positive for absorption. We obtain -2.0 AA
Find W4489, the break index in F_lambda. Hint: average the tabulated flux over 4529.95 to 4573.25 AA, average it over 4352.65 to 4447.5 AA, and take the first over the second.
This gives 1.1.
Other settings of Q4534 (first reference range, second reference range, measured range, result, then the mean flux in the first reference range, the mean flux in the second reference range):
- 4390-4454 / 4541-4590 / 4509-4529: -1.2 AA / 5.39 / 5.96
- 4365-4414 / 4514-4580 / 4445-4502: -0.4 AA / 5.25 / 6.02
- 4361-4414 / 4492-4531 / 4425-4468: 2.3 AA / 5.29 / 6.07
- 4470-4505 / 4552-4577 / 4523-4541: 0.6 AA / 5.88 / 6.03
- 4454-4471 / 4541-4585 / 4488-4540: -3.0 AA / 5.38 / 5.99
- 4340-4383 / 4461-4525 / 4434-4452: 0.5 AA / 5.19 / 5.94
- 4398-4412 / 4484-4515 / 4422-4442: 1.4 AA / 5.24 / 6.14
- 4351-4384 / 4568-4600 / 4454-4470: 0.2 AA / 5.26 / 5.71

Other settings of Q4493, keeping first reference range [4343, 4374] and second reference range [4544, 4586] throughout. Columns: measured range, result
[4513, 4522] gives -0.5 AA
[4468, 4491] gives -1.0 AA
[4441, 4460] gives -0.2 AA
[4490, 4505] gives -0.1 AA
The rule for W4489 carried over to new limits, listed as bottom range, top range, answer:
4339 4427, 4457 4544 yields 1.12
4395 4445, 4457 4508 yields 1.09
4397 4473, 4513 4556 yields 1.10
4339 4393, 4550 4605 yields 1.12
